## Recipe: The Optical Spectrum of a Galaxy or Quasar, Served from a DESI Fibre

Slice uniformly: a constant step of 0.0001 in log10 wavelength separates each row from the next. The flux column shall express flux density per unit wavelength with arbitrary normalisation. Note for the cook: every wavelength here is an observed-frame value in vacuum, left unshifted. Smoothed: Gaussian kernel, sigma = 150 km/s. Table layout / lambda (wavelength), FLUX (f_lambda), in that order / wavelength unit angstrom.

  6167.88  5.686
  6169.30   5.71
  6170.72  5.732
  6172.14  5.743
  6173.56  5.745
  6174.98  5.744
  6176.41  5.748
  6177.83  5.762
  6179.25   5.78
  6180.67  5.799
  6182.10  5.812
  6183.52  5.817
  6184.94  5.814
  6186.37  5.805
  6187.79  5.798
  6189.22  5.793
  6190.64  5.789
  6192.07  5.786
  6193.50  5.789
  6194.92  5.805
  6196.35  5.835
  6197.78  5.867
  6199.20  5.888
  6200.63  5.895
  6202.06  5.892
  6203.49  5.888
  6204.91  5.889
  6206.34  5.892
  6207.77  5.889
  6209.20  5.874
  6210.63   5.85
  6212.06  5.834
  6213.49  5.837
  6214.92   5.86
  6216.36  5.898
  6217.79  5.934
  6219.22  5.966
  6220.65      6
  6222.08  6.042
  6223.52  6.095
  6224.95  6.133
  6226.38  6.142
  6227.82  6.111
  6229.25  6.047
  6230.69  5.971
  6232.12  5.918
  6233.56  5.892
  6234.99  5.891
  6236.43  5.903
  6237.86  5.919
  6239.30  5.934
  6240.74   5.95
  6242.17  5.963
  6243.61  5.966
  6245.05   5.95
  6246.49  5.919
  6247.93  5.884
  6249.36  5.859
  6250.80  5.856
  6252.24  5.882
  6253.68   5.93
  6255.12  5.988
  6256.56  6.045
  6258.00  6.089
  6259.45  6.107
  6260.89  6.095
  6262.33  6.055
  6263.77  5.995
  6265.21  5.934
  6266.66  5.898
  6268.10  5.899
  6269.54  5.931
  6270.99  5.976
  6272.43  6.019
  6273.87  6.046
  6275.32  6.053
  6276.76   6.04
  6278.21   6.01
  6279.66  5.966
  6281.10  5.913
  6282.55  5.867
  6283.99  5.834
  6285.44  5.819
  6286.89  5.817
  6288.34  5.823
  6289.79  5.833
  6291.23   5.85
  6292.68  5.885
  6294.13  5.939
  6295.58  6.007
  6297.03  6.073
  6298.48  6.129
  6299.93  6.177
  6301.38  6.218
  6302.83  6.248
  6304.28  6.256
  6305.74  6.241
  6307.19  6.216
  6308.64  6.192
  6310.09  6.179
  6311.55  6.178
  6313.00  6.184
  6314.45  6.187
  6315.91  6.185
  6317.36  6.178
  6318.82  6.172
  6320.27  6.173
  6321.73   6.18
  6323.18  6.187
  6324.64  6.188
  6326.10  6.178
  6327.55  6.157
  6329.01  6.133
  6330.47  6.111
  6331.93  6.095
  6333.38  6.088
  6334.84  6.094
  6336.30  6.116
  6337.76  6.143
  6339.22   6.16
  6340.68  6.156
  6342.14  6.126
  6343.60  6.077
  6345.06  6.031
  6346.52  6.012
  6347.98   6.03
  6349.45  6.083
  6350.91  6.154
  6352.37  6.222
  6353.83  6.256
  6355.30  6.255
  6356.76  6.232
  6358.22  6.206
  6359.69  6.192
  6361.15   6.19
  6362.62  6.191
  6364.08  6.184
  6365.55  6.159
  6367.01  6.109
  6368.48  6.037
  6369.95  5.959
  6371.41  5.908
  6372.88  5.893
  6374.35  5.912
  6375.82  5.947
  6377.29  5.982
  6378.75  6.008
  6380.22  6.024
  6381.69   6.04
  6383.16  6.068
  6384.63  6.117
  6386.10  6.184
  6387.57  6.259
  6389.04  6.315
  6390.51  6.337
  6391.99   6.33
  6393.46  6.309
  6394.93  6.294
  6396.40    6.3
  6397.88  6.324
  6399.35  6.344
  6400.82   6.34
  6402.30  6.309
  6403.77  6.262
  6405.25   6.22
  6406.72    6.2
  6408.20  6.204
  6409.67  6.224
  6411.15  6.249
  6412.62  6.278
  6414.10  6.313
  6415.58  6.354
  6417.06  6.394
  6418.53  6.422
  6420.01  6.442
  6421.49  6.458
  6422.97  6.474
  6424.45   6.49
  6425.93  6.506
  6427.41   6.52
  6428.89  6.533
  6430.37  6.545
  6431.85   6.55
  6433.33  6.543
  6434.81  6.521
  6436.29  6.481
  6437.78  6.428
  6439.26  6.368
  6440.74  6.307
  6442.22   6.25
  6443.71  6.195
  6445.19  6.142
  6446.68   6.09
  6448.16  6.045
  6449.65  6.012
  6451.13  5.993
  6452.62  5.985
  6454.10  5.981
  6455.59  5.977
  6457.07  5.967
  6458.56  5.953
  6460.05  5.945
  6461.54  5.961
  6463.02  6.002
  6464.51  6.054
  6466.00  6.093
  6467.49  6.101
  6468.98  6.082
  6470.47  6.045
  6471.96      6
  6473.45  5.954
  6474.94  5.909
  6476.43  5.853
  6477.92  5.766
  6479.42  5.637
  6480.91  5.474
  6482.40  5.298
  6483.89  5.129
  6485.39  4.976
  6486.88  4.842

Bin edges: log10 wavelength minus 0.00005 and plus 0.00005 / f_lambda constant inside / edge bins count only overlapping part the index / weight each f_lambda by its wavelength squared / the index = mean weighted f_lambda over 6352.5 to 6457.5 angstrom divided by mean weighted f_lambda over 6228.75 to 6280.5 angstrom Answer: 1.10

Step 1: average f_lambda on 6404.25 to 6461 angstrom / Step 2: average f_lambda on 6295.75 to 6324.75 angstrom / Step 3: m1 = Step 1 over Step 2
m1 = 1.0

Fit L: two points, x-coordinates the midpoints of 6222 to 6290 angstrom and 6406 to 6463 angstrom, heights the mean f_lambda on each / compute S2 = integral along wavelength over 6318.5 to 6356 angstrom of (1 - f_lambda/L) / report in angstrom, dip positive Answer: -0.2 angstrom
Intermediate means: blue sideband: 5.96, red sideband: 6.27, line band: 6.14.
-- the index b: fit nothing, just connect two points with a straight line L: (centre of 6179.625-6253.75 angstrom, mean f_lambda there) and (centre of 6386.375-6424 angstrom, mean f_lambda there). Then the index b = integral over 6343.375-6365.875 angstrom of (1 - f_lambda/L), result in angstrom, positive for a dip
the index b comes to 0.2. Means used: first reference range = 5.9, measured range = 6.16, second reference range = 6.32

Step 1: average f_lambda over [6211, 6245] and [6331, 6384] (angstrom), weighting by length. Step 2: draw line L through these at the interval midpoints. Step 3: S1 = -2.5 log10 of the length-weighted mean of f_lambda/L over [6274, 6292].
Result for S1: 0.02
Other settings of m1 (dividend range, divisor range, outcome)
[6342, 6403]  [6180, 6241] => 1.04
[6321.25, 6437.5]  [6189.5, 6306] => 1.05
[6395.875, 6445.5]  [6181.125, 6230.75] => 1.08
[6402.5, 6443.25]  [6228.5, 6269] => 1.07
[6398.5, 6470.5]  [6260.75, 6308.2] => 1.04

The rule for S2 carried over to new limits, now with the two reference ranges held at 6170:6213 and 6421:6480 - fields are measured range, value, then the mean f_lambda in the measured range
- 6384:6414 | -0.85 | 6.27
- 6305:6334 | -0.87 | 6.17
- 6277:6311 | -0.37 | 6.02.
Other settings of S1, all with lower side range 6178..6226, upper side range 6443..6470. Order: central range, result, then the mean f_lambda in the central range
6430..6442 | -0.08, 6.46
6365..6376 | 0.00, 5.99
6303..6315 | -0.05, 6.21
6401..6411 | -0.04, 6.24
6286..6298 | 0.00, 5.91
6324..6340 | -0.03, 6.13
